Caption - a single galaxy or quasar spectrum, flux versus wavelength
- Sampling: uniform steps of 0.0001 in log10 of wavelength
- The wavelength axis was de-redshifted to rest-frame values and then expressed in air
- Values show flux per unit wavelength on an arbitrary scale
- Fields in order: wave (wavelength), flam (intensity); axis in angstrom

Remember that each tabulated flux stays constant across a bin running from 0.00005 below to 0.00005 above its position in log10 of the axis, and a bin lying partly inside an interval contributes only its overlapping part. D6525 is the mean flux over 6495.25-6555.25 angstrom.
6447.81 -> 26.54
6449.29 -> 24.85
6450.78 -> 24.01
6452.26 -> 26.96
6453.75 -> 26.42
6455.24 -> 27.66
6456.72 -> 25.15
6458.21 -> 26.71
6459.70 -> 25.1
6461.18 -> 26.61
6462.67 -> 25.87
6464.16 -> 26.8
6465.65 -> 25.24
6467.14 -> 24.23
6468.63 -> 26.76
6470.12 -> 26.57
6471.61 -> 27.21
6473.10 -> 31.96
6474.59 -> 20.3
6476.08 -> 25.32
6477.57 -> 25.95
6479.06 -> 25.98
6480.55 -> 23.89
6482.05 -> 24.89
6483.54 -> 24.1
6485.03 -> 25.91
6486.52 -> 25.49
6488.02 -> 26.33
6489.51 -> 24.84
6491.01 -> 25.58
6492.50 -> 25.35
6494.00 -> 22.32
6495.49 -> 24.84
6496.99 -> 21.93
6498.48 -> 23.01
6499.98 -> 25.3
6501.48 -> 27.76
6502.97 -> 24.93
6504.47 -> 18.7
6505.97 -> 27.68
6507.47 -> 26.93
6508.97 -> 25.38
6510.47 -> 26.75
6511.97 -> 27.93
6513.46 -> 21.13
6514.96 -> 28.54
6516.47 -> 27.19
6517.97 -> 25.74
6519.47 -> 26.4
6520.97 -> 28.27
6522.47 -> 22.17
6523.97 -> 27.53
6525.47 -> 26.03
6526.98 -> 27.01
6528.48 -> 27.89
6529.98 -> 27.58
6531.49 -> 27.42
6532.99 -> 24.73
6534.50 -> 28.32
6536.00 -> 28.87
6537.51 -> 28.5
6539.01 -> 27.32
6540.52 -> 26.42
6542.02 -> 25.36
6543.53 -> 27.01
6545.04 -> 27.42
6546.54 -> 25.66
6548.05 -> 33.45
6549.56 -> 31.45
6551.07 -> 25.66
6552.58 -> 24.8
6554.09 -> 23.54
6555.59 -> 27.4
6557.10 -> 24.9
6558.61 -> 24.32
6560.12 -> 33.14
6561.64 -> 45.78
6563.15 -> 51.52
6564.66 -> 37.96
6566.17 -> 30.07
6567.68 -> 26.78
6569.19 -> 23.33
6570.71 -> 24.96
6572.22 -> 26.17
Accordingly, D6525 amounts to 26.3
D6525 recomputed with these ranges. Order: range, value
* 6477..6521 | 25.3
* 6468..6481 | 26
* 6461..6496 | 25.5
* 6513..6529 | 26.2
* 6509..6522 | 26.3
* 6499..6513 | 25.6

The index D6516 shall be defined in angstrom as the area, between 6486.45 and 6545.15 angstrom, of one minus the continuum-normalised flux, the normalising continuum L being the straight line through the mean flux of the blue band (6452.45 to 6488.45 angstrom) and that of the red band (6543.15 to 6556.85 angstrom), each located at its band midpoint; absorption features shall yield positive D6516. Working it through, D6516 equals 1.7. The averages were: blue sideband 25.9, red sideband 27.3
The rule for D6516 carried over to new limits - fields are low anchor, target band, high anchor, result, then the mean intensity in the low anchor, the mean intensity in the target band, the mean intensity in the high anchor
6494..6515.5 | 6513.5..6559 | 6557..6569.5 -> 4.3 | 24.9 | 26.8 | 33.9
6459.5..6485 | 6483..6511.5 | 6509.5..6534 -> 1.2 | 25.7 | 24.9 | 26.4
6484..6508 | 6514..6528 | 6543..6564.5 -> 0.4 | 24.8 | 26.5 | 30.7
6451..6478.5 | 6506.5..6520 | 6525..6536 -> 0.3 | 26.1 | 26.2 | 27.1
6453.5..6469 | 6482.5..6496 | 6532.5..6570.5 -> 1.0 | 26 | 25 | 29.3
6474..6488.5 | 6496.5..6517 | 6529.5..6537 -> 0.7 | 24.8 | 25.2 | 27.4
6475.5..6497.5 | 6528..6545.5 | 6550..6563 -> 0.7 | 24.9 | 27.2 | 29.8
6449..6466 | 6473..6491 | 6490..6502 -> -0.1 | 26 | 25.2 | 24.4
